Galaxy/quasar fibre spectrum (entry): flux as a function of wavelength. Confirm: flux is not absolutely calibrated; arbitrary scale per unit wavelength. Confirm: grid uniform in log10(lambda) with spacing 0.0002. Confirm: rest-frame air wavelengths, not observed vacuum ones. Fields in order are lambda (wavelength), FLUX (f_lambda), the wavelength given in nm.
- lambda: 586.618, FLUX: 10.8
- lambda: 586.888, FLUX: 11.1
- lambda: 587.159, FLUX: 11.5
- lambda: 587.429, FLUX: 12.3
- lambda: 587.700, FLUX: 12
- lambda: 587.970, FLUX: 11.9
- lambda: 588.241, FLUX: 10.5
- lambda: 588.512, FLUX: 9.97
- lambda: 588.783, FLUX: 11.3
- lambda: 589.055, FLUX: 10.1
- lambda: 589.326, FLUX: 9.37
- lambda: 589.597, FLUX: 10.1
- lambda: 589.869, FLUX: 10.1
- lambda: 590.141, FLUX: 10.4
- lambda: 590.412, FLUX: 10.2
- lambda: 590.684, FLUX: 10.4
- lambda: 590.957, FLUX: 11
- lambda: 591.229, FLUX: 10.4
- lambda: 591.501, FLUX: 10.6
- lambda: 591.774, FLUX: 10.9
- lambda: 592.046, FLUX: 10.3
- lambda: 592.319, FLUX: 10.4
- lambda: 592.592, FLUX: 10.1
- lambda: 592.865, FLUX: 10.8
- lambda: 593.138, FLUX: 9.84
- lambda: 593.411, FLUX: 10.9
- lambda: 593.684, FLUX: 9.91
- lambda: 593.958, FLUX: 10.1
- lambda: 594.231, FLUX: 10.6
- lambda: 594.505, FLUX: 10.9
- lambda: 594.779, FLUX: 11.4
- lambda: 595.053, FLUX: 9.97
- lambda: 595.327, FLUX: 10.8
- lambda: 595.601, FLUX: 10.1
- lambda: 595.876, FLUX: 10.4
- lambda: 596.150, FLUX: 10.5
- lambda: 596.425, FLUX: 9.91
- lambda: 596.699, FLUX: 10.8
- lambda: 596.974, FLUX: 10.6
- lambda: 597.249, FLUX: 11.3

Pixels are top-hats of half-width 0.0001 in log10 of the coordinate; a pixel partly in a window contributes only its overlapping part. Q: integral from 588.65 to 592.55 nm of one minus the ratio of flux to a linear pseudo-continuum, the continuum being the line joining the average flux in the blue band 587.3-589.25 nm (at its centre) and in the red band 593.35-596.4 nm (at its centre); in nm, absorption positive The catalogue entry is 0.17 nm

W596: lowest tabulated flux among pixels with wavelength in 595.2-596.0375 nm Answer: 10.1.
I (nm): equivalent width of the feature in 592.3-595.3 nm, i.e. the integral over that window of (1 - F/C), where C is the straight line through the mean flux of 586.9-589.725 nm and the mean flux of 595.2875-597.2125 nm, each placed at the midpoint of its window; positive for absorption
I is 0.04 nm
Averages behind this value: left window 10.9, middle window 10.5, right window 10.5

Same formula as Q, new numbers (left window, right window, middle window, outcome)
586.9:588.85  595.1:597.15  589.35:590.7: 0.12 nm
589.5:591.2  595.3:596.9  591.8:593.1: 0.00 nm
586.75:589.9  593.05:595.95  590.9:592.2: 0.01 nm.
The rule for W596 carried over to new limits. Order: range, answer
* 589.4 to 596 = 9.84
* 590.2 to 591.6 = 10.2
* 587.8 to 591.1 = 9.37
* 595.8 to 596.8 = 9.91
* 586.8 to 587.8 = 11.1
